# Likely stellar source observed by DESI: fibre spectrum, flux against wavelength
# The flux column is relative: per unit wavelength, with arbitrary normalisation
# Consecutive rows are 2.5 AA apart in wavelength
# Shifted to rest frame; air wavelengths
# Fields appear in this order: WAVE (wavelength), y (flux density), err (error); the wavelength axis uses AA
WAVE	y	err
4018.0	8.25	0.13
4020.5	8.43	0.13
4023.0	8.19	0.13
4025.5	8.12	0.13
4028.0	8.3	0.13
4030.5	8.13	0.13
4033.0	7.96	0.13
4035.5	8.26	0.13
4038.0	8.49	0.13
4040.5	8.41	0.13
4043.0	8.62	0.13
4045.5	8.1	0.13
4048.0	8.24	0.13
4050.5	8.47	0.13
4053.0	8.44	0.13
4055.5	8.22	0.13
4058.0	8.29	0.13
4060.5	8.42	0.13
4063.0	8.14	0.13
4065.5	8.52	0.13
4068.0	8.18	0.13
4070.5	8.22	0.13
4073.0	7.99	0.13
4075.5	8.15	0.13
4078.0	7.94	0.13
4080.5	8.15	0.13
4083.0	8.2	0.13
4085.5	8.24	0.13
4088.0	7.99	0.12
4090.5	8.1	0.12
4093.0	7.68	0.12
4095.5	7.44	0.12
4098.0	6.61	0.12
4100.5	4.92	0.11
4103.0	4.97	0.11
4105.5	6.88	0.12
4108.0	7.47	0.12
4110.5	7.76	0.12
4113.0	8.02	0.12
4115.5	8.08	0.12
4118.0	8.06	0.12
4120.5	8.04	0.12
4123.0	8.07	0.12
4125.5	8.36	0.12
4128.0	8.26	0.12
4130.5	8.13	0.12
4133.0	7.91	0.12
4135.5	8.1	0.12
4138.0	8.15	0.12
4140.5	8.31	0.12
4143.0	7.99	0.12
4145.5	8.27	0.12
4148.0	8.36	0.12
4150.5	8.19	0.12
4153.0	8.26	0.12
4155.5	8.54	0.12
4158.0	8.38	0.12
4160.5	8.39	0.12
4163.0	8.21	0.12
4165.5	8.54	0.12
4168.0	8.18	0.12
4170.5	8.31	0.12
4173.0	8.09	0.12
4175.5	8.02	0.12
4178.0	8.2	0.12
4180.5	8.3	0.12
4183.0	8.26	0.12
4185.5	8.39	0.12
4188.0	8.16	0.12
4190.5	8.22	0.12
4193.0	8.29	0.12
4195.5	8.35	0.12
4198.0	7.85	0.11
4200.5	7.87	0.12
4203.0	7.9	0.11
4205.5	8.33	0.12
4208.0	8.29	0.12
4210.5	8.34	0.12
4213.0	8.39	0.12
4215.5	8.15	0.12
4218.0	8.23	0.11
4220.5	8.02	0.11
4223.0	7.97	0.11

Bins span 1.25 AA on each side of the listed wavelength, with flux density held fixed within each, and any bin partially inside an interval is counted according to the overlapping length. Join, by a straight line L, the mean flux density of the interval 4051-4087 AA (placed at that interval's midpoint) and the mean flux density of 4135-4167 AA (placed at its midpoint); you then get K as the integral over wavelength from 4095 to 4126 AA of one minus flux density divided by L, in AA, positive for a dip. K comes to 3.8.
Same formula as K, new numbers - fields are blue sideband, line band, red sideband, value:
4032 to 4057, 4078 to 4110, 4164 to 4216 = 4.0 AA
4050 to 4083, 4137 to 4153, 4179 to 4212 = 0.0 AA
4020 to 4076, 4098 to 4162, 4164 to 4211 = 3.3 AA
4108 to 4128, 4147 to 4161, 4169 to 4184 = -0.4 AA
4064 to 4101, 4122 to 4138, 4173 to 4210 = -0.3 AA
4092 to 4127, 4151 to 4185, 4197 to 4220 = -2.1 AA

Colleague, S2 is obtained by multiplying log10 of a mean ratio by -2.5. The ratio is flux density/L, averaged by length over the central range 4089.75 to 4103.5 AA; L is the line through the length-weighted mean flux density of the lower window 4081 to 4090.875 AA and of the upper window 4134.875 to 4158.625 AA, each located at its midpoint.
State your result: 0.22 mag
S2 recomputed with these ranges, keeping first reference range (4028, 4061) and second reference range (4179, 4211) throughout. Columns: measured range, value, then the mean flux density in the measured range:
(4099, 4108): 0.37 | 5.88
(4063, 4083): 0.02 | 8.16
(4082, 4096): 0.04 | 7.96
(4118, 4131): 0.01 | 8.16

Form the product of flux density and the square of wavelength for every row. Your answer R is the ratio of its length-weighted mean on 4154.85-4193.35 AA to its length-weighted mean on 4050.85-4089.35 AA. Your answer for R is 1.06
